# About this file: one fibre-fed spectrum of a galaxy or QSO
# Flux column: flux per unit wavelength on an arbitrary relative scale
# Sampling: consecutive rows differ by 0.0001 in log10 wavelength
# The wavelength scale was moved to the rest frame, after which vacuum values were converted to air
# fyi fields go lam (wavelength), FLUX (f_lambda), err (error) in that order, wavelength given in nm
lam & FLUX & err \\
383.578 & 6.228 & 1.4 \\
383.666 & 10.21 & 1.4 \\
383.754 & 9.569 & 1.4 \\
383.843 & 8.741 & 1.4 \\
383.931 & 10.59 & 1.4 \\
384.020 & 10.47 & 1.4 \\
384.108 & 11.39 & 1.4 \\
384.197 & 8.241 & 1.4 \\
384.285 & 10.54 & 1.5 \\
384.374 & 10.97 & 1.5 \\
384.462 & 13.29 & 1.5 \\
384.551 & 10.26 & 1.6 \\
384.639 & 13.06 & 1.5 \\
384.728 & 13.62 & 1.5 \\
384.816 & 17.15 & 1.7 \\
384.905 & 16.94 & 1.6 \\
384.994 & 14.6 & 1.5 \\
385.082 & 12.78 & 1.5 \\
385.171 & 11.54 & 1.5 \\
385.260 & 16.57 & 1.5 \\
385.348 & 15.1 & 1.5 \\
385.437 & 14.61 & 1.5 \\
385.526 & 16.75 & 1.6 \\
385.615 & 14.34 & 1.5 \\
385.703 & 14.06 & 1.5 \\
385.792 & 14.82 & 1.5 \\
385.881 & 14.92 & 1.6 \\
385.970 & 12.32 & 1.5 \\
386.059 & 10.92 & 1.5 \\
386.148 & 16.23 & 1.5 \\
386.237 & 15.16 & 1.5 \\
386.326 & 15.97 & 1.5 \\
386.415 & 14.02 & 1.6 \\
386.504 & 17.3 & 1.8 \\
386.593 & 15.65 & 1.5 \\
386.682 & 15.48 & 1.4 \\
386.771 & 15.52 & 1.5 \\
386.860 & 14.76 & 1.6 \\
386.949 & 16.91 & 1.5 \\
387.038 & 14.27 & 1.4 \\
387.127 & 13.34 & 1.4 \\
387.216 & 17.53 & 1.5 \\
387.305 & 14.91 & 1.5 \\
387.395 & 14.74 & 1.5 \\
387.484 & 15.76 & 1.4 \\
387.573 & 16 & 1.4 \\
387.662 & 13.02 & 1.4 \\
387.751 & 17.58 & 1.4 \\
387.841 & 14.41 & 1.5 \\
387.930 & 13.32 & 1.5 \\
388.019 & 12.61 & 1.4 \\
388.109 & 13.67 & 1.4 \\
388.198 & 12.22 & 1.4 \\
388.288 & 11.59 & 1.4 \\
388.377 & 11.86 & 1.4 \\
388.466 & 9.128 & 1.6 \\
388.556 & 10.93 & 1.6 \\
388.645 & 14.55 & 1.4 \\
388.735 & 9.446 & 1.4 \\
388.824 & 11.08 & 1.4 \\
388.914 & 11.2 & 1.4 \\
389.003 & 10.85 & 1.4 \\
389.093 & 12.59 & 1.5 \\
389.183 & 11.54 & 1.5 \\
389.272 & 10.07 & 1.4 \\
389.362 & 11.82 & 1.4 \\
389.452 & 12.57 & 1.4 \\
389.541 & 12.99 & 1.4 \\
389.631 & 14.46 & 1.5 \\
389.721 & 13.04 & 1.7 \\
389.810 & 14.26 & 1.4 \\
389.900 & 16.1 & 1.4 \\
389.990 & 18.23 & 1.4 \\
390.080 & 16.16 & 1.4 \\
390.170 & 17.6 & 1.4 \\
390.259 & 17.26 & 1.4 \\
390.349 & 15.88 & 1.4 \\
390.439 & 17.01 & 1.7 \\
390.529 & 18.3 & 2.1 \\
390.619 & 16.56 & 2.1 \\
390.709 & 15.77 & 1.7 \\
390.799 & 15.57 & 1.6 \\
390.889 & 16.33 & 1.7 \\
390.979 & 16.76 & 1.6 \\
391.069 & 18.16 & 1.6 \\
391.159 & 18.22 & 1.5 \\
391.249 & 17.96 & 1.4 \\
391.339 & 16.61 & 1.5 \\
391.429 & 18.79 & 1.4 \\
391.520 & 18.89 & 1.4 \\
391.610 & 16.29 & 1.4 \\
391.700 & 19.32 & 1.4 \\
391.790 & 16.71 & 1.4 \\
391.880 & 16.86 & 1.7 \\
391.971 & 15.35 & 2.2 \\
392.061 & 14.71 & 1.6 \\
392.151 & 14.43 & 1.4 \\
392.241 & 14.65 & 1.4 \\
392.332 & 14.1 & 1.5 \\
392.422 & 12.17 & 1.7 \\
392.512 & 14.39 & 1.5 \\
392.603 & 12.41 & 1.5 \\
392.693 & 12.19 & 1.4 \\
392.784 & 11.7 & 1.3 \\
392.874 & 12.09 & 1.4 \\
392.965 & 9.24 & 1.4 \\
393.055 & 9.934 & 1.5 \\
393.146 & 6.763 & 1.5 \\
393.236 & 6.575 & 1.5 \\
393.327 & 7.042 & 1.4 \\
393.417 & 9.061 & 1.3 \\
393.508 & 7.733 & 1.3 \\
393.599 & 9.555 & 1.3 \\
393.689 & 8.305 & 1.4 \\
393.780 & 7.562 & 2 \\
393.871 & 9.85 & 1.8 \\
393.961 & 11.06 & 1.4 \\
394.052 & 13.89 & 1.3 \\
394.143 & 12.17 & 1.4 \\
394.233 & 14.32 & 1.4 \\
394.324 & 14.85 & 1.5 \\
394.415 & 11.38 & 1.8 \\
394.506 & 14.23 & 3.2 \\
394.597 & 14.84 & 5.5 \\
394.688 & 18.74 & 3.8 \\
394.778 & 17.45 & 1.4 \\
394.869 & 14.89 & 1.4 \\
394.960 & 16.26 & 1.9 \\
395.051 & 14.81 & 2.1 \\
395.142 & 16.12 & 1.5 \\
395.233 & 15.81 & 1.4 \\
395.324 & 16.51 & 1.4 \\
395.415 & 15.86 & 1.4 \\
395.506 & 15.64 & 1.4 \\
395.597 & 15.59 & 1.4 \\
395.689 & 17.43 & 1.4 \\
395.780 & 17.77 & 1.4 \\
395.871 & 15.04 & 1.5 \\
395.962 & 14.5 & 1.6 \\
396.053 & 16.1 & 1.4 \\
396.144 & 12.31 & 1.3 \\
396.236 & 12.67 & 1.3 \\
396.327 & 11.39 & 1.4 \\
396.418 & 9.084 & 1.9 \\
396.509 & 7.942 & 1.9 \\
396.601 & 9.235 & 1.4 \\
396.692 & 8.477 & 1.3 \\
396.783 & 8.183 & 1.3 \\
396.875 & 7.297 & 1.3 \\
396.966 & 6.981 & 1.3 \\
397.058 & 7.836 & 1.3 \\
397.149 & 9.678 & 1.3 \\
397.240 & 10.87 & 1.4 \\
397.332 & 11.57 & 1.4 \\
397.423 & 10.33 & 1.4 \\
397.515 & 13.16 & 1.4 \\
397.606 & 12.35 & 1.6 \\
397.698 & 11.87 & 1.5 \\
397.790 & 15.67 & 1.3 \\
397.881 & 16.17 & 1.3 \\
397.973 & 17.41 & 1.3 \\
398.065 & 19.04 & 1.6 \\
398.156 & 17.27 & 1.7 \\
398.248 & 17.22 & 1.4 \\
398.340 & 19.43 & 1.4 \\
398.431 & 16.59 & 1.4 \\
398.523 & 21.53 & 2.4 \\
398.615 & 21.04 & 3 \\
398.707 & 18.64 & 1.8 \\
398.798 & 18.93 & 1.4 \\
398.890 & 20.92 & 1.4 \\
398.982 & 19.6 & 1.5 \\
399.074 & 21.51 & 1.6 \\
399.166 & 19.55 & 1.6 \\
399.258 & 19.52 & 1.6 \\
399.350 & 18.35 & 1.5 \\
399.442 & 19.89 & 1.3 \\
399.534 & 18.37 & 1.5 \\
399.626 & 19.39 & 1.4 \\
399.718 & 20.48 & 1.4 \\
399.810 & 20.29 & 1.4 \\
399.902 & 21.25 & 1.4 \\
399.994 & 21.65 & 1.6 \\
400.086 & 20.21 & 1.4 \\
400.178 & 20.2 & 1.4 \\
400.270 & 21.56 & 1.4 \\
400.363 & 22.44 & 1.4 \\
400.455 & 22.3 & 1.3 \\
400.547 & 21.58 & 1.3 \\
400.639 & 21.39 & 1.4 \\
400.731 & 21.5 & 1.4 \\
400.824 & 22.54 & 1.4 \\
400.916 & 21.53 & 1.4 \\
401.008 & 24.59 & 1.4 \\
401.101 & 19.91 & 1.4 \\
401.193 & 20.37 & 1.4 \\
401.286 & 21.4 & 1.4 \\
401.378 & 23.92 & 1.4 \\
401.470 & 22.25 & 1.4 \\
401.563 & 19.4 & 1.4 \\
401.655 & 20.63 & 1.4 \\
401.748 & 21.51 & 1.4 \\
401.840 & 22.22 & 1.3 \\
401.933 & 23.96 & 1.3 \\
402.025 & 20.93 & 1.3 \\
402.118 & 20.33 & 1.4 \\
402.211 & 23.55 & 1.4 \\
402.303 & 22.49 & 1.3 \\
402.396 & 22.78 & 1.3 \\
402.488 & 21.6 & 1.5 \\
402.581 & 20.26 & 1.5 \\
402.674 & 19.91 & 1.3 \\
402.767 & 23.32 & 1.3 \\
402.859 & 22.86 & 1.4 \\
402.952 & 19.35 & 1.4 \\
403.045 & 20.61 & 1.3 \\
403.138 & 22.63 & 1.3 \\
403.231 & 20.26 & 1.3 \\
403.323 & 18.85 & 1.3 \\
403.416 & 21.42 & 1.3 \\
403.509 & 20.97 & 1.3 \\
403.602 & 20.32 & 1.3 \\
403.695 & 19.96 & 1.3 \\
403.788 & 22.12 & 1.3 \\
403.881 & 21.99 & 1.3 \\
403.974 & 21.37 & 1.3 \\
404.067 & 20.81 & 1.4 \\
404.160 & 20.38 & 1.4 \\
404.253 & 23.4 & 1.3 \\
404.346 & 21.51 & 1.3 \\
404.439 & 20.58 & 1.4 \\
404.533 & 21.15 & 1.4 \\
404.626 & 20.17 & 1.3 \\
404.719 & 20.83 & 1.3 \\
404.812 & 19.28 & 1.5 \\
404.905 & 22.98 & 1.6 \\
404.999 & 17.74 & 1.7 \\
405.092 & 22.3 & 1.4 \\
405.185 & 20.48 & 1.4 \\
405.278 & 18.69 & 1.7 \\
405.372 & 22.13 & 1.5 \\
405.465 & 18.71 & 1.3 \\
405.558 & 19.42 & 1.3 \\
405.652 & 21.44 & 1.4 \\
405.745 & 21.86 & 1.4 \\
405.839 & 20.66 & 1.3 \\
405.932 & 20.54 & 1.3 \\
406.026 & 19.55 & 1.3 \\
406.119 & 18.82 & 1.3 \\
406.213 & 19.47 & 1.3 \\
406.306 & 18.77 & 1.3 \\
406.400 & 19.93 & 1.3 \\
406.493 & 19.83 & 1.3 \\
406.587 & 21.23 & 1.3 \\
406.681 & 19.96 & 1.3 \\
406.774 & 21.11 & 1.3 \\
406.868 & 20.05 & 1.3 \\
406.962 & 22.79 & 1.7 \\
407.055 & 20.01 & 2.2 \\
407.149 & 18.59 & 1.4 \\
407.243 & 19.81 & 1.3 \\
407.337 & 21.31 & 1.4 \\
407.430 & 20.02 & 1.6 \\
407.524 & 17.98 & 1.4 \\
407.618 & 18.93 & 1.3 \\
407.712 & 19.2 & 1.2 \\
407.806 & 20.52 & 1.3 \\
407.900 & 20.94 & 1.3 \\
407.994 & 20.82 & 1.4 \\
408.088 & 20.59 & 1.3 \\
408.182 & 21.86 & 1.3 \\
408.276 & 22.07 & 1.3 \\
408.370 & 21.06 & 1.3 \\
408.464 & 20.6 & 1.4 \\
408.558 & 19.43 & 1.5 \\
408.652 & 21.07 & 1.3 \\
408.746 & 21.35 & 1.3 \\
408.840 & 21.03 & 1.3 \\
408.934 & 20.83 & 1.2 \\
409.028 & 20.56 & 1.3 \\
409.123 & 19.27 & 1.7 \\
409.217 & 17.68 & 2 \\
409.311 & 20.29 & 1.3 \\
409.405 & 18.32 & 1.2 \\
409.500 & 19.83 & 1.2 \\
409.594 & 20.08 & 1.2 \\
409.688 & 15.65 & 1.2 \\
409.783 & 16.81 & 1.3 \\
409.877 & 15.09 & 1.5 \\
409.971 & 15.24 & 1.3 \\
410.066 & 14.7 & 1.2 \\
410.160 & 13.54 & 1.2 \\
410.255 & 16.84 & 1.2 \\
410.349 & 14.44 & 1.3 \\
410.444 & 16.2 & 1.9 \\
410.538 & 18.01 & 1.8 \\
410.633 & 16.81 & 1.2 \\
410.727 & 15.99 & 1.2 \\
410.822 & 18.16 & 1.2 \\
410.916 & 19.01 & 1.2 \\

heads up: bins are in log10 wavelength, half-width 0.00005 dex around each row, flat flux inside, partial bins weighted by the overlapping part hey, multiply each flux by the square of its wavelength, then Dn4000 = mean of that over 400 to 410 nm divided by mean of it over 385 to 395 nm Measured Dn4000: 1.6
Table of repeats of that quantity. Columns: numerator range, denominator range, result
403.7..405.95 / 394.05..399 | 1.50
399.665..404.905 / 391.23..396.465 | 1.63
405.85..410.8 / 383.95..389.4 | 1.58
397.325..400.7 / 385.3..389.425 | 1.44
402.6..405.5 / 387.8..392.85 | 1.54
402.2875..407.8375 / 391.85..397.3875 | 1.75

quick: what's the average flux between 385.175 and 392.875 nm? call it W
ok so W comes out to 14.7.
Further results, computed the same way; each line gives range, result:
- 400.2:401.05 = 22.1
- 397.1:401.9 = 19.1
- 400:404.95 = 21.4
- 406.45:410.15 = 19.6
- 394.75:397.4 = 12.8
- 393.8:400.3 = 15.4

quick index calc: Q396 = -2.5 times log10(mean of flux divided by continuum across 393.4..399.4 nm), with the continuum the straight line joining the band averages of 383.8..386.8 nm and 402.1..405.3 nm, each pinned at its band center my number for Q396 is 0.27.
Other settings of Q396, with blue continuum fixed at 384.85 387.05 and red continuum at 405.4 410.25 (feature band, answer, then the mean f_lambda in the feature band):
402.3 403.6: -0.14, 21.2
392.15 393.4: 0.42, 11.1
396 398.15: 0.43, 11.7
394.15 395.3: 0.10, 15.2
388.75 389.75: 0.29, 11.9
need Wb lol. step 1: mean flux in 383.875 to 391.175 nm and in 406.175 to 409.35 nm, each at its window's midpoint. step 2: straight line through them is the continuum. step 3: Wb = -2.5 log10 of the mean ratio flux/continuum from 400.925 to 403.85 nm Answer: -0.15 mag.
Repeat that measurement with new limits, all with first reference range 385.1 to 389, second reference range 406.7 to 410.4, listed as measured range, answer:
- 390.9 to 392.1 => -0.14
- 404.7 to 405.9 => -0.11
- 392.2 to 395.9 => 0.22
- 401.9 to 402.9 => -0.23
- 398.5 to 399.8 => -0.17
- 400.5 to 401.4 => -0.25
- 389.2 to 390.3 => 0.02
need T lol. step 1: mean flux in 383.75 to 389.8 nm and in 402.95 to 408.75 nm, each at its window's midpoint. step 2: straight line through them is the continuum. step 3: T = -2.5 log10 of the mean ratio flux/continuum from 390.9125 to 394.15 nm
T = 0.18 mag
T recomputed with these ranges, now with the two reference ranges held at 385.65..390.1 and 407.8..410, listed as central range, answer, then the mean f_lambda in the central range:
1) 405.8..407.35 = -0.06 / 20.1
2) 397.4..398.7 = 0.01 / 16.5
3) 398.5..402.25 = -0.21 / 21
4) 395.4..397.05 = 0.31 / 12.1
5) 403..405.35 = -0.14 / 20.8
